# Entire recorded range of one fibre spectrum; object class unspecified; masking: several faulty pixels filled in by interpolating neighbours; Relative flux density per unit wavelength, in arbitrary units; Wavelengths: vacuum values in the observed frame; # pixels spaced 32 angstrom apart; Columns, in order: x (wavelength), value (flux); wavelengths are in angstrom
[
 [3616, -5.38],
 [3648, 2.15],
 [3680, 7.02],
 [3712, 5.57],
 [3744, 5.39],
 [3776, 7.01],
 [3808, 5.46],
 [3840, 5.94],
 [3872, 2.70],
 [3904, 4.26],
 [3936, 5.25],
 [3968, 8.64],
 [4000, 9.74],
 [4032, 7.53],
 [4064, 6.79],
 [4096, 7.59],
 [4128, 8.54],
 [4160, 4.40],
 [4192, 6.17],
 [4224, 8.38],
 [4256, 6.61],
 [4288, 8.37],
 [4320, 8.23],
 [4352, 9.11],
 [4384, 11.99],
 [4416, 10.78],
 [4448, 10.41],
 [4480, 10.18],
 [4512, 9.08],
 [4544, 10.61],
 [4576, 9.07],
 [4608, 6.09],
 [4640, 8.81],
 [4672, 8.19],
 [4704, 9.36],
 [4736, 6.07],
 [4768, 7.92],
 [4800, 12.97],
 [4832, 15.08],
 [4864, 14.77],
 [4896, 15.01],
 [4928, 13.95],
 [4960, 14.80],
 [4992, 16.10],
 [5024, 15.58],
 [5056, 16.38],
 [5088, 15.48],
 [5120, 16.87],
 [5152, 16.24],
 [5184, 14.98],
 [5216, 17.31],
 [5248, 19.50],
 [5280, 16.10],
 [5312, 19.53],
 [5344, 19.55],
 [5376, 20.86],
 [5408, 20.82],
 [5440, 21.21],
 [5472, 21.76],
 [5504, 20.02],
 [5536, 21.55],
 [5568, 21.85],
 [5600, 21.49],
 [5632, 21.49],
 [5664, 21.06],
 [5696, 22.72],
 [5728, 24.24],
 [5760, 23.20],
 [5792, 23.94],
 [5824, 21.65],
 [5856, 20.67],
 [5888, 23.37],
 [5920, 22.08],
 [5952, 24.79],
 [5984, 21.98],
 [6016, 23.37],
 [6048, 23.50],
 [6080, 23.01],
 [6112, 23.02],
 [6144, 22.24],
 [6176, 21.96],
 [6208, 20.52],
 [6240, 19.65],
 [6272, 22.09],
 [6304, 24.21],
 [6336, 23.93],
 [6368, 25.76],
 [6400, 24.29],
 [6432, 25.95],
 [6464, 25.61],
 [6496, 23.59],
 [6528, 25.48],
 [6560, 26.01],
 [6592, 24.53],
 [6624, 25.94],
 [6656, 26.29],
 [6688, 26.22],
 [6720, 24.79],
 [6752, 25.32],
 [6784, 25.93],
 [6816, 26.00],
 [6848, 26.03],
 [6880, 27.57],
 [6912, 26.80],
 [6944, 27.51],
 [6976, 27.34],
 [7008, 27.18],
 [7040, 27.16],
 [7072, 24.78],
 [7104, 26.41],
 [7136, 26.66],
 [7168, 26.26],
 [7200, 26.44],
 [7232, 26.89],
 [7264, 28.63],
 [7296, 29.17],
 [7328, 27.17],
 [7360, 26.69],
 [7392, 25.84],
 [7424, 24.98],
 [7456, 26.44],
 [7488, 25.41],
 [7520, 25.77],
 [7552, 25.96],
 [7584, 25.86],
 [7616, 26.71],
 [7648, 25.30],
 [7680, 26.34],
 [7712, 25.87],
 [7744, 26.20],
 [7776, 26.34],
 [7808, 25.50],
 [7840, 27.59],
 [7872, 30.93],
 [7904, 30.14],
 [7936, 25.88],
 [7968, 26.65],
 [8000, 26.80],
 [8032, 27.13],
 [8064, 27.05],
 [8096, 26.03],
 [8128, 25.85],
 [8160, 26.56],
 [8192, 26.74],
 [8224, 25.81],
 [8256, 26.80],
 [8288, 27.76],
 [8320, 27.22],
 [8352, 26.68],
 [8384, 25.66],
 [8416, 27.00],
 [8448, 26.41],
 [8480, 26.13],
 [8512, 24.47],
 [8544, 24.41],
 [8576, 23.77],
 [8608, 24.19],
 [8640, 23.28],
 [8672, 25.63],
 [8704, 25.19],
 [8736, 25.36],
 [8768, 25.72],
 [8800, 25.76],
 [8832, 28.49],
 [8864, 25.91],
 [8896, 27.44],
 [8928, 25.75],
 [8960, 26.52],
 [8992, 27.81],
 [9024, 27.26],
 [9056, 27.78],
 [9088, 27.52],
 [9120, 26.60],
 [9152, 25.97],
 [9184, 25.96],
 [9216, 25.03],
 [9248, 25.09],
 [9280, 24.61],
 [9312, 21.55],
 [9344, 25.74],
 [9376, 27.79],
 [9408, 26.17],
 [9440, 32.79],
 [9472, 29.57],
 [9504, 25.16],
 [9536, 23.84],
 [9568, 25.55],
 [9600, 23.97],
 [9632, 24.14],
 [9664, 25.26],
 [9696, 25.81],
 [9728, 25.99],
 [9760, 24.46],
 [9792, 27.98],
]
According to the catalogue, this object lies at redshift 0.20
